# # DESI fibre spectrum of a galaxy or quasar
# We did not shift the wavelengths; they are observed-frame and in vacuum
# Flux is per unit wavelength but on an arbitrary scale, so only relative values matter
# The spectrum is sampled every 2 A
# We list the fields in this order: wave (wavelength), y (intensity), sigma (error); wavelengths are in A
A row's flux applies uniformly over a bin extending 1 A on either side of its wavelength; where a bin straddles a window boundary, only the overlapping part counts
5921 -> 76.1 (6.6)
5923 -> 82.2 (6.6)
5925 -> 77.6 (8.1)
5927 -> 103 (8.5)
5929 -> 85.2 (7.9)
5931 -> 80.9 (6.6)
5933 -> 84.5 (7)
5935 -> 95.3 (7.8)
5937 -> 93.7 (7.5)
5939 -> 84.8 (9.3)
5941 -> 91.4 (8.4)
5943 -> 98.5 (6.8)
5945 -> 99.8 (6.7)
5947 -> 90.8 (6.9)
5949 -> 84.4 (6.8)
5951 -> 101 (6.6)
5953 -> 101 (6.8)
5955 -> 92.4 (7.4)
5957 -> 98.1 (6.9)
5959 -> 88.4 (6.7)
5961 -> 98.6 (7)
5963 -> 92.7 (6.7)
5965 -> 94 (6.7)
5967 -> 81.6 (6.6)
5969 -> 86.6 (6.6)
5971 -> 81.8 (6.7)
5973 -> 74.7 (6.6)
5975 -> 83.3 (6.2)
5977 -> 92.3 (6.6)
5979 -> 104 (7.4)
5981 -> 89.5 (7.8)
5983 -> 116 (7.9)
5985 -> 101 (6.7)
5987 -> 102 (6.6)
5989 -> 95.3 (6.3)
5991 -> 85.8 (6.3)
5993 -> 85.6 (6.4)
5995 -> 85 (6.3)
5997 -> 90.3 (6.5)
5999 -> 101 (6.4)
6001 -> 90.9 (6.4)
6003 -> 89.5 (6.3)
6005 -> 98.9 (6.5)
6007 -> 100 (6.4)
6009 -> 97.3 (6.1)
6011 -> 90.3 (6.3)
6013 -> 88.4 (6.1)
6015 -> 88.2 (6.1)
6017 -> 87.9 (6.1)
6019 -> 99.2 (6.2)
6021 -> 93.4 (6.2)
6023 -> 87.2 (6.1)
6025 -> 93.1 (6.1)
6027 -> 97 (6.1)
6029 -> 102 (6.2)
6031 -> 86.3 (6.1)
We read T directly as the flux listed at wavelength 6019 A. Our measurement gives 99.2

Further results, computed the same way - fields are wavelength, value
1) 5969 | 86.6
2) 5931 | 80.9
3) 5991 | 85.8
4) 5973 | 74.7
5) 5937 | 93.7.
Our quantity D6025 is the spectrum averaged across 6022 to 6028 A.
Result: 92.4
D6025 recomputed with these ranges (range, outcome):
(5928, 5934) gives 83.5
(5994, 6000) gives 92.1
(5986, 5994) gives 92.2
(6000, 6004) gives 90.2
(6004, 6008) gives 99.5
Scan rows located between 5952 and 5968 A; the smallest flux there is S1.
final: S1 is 81.6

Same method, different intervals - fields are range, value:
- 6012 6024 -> 87.2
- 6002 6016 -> 88.2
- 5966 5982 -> 74.7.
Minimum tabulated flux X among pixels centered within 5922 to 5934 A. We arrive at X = 77.6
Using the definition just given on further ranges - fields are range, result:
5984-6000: 85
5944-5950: 84.4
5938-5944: 84.8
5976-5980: 92.3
